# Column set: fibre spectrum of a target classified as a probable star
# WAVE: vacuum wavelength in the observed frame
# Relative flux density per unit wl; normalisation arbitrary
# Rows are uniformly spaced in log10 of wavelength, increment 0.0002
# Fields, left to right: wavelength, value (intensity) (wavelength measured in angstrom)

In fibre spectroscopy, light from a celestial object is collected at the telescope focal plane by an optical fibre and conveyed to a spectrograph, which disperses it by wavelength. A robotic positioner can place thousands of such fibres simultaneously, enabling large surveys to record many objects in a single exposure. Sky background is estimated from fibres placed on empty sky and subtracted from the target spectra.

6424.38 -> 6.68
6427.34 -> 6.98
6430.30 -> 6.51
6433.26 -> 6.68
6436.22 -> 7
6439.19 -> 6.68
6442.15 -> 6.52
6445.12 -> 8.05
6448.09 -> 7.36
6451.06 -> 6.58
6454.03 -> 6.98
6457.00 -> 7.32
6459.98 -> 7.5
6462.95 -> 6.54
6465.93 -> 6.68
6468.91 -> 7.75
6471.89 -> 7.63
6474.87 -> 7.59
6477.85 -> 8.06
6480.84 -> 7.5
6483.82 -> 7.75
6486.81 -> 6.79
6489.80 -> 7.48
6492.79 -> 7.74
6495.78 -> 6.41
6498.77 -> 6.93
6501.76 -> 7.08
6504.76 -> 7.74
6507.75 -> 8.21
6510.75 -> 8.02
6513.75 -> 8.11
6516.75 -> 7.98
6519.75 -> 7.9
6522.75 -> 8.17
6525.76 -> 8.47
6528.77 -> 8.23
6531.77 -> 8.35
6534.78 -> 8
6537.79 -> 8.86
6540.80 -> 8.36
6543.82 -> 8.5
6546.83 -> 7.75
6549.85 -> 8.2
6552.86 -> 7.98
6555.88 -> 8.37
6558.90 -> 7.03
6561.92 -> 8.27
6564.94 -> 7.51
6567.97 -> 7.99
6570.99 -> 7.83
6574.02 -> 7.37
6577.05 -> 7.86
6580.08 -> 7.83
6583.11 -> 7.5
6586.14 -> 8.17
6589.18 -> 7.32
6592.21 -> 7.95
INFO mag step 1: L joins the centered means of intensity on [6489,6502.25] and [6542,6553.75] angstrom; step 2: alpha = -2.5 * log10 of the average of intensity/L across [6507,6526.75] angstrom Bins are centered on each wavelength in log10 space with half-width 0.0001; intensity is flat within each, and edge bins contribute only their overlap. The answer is -0.08 mag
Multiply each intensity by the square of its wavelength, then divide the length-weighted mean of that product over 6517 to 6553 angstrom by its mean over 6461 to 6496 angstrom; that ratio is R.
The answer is 1.1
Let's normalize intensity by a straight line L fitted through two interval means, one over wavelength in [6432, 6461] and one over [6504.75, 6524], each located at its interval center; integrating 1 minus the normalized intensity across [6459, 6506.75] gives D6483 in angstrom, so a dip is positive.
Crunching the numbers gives 1.6 angstrom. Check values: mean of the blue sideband 7.06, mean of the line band 7.33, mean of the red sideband 8.04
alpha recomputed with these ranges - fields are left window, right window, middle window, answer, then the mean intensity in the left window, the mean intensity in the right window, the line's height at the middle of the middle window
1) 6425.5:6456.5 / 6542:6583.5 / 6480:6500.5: 0.01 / 6.94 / 7.87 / 7.32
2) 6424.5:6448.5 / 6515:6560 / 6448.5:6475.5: 0.01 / 6.94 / 8.15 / 7.25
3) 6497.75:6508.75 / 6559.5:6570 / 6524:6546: -0.09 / 7.49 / 7.84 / 7.67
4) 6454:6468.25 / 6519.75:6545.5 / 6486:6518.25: 0.04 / 7.05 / 8.34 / 7.79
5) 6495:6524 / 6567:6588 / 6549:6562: -0.03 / 7.68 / 7.78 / 7.75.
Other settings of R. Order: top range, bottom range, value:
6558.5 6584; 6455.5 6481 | 1.08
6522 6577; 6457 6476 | 1.14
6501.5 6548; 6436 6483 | 1.15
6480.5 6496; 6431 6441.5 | 1.10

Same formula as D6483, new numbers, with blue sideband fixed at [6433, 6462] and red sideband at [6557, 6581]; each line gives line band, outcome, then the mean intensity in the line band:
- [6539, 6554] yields -1.1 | 8.18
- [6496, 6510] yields -0.1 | 7.42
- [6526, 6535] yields -0.9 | 8.26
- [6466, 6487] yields -1.0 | 7.57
